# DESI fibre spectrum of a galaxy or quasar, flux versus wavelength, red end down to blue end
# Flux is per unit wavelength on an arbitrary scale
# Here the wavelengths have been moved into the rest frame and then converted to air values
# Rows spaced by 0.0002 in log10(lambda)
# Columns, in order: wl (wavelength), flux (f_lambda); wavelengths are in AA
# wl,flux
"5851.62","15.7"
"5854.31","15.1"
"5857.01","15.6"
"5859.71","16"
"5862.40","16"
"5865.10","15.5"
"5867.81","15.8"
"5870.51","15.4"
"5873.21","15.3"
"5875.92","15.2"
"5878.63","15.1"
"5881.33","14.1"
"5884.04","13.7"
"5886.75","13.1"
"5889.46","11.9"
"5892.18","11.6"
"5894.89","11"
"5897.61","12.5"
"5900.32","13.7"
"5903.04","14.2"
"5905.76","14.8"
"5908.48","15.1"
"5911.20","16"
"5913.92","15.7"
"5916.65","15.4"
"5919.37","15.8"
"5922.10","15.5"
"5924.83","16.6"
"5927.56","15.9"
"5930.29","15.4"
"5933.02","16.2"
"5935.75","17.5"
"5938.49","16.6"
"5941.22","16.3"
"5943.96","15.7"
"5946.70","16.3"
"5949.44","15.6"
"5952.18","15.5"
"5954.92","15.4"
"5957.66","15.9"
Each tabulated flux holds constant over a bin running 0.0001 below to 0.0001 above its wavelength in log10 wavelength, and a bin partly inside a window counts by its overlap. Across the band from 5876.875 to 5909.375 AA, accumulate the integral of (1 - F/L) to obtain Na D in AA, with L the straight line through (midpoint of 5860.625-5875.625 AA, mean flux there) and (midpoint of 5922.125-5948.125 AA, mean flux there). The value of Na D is 5.0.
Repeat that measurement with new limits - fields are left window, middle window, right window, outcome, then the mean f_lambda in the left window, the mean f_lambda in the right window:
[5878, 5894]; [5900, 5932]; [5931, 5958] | -1.7 AA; 13.1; 16.1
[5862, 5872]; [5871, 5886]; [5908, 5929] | 1.0 AA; 15.6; 15.8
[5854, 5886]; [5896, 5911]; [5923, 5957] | 1.4 AA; 15.2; 16.1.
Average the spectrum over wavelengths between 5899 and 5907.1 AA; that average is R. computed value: 14.2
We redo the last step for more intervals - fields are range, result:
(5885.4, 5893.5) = 12.2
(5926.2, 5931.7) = 15.7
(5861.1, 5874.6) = 15.6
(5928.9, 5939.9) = 16.4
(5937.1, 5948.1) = 16.2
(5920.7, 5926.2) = 16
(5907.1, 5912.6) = 15.6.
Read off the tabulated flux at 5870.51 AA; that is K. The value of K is 15.4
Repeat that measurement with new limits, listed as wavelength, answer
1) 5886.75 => 13.1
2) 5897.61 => 12.5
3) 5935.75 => 17.5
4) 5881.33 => 14.1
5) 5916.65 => 15.4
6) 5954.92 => 15.4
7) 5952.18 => 15.5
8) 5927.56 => 15.9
